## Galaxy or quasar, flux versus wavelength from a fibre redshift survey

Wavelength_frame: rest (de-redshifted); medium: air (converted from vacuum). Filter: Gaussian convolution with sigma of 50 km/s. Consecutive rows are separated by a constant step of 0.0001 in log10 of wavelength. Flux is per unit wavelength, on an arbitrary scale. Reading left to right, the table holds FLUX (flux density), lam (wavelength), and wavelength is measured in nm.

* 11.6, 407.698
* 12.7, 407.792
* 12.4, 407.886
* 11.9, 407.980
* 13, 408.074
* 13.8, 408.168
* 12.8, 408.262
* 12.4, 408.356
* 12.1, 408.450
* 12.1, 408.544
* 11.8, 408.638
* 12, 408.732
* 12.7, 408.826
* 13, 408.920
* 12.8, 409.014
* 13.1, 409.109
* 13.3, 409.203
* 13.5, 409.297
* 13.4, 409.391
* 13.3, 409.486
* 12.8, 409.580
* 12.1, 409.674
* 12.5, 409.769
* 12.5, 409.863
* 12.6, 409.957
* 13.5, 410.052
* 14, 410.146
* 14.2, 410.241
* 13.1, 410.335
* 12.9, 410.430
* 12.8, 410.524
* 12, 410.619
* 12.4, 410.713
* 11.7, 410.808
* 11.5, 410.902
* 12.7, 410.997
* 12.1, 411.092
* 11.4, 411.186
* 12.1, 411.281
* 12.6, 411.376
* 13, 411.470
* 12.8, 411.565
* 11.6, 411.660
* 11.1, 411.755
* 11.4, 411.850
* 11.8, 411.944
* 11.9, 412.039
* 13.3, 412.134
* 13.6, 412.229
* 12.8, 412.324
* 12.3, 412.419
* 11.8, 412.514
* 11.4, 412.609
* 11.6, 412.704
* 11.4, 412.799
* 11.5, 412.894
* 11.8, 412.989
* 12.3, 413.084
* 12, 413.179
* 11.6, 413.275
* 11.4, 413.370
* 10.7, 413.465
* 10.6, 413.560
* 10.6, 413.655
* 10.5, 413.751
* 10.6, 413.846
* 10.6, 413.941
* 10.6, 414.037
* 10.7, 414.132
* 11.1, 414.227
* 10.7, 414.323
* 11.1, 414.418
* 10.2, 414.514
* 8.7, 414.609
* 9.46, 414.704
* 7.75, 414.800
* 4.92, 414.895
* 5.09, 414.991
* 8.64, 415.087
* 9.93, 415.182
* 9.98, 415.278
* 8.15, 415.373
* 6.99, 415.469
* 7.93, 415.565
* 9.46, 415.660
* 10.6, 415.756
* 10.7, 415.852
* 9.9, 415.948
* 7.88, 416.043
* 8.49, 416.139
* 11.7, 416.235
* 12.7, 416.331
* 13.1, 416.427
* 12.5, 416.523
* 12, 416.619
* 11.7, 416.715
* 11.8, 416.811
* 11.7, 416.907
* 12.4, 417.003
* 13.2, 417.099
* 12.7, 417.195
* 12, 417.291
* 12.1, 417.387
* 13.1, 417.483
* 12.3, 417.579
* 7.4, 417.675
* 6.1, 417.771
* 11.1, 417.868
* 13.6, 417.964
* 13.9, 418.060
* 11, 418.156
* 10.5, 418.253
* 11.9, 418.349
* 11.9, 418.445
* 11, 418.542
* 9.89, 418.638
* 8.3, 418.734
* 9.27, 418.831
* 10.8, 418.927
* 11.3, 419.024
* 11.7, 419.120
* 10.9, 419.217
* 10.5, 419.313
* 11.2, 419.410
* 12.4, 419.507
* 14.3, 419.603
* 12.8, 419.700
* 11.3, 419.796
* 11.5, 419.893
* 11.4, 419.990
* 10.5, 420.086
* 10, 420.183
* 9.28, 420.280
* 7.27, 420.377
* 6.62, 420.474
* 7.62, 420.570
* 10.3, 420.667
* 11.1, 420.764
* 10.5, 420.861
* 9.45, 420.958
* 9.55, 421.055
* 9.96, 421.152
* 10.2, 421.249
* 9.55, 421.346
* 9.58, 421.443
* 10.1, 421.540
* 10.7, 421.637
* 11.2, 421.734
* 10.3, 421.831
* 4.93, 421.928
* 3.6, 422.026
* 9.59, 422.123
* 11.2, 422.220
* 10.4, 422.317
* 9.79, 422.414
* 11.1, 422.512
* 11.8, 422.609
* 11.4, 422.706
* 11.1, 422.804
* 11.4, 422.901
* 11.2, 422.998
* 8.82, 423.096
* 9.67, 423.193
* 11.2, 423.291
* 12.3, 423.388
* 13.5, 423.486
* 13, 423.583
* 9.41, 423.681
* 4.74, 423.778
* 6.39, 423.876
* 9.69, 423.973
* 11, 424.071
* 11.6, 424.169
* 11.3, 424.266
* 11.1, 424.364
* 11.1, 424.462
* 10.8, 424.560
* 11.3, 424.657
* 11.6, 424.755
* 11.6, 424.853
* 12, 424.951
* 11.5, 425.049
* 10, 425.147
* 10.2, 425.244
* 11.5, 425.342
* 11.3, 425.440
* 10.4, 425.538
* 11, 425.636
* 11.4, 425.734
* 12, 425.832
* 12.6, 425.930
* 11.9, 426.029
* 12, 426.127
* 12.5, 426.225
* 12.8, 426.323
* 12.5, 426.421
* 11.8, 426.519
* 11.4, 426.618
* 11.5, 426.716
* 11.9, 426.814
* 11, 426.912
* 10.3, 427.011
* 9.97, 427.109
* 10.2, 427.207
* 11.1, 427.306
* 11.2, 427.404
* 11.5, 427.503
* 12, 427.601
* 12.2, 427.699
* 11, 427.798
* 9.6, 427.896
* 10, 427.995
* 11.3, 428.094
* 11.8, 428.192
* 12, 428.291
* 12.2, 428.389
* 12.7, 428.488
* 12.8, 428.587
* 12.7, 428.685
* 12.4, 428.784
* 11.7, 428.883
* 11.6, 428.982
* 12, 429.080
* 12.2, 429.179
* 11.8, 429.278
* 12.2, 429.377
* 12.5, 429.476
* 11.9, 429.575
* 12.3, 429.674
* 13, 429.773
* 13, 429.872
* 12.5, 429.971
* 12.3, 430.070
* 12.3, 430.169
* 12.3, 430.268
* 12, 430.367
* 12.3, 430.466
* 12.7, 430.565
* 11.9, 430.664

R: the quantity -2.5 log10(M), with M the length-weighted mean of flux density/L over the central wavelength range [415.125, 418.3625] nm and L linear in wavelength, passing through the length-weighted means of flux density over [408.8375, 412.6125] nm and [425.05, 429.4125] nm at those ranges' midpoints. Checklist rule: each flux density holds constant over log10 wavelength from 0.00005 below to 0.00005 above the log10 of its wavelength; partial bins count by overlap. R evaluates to 0.12 mag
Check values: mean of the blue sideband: 12.6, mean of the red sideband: 11.5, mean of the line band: 10.9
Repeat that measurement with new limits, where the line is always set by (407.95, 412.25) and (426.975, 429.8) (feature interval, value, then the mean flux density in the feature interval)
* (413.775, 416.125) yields 0.31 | 9.24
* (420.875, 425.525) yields 0.16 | 10.3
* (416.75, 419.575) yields 0.08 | 11.3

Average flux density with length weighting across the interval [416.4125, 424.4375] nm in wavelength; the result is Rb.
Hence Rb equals 10.6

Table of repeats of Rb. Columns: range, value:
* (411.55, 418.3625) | 10.9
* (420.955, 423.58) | 10.2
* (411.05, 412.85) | 12.1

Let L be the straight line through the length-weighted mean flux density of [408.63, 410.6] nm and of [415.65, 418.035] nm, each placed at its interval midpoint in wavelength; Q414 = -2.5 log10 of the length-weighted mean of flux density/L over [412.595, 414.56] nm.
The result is 0.09 mag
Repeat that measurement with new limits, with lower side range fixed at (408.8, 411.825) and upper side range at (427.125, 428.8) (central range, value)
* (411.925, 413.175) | 0.034 mag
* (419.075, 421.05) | 0.147 mag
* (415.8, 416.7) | 0.117 mag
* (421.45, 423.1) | 0.194 mag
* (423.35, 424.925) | 0.107 mag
